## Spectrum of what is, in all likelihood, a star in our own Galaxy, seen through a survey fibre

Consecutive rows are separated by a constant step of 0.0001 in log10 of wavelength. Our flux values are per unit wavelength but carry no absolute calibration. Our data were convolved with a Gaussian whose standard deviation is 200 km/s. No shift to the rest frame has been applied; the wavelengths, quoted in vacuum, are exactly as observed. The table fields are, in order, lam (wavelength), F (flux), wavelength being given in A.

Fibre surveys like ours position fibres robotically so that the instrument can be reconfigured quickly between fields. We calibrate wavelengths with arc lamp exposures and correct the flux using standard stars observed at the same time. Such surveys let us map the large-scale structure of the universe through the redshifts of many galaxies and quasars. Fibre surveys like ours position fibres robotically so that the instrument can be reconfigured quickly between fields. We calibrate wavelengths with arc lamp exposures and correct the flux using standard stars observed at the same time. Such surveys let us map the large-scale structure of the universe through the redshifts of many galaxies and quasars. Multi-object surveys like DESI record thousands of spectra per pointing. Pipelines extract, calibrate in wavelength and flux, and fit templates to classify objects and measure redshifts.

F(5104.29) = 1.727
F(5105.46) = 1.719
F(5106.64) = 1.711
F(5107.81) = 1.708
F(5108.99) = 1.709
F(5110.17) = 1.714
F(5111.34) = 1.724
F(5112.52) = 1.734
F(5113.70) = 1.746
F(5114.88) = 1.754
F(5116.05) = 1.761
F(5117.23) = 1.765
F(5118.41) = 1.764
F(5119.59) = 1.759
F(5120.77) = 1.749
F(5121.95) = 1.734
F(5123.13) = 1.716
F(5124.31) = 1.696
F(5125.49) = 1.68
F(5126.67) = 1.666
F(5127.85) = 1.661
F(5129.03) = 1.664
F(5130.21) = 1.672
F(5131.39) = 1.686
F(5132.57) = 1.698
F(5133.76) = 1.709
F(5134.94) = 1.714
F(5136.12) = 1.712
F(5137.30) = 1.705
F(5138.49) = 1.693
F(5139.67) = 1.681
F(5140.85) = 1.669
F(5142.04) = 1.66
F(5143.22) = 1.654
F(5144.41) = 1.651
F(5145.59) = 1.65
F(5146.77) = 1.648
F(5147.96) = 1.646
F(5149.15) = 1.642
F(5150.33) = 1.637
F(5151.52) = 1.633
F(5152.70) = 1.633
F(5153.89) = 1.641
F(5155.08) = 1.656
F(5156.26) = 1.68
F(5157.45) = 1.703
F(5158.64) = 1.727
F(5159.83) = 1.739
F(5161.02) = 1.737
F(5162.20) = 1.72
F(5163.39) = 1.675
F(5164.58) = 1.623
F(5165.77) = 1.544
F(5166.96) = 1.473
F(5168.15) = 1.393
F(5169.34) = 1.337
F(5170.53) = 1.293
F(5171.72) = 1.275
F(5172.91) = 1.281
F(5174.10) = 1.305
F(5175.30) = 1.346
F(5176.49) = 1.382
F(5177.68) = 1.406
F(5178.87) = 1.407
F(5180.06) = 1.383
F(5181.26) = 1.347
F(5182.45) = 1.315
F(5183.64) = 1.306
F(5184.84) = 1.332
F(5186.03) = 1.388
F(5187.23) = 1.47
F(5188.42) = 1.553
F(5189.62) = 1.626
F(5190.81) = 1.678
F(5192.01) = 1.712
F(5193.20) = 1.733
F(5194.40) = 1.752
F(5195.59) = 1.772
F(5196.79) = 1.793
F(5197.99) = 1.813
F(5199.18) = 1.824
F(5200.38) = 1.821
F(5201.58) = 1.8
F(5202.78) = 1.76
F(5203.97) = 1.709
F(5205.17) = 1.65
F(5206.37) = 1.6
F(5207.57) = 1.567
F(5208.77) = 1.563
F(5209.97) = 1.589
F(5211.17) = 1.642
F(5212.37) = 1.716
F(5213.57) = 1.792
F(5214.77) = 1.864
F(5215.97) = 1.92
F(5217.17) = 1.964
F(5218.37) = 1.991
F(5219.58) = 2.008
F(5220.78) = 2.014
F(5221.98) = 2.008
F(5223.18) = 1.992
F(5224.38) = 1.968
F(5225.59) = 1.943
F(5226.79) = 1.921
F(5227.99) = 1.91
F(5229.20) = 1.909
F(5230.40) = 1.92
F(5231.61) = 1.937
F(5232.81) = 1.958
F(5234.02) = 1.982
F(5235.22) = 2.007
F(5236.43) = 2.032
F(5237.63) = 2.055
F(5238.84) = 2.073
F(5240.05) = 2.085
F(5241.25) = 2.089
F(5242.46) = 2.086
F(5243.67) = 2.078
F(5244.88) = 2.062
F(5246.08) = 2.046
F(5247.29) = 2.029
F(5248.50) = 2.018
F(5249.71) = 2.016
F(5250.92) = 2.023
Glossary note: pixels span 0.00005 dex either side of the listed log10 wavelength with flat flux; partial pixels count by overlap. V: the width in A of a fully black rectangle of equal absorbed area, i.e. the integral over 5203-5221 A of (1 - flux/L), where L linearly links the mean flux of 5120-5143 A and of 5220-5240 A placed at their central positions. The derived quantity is 1.51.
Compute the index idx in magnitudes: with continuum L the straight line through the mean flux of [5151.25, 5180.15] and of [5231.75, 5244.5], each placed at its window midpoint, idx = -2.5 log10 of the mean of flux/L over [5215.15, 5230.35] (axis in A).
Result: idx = -0.017 mag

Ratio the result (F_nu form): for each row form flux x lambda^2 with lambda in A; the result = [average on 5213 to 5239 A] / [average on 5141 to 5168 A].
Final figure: 1.2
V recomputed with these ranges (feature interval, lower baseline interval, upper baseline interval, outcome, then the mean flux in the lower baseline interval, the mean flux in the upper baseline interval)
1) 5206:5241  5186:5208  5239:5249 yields 0.1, 1.69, 2.06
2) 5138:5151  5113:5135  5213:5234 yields 0.8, 1.72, 1.94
